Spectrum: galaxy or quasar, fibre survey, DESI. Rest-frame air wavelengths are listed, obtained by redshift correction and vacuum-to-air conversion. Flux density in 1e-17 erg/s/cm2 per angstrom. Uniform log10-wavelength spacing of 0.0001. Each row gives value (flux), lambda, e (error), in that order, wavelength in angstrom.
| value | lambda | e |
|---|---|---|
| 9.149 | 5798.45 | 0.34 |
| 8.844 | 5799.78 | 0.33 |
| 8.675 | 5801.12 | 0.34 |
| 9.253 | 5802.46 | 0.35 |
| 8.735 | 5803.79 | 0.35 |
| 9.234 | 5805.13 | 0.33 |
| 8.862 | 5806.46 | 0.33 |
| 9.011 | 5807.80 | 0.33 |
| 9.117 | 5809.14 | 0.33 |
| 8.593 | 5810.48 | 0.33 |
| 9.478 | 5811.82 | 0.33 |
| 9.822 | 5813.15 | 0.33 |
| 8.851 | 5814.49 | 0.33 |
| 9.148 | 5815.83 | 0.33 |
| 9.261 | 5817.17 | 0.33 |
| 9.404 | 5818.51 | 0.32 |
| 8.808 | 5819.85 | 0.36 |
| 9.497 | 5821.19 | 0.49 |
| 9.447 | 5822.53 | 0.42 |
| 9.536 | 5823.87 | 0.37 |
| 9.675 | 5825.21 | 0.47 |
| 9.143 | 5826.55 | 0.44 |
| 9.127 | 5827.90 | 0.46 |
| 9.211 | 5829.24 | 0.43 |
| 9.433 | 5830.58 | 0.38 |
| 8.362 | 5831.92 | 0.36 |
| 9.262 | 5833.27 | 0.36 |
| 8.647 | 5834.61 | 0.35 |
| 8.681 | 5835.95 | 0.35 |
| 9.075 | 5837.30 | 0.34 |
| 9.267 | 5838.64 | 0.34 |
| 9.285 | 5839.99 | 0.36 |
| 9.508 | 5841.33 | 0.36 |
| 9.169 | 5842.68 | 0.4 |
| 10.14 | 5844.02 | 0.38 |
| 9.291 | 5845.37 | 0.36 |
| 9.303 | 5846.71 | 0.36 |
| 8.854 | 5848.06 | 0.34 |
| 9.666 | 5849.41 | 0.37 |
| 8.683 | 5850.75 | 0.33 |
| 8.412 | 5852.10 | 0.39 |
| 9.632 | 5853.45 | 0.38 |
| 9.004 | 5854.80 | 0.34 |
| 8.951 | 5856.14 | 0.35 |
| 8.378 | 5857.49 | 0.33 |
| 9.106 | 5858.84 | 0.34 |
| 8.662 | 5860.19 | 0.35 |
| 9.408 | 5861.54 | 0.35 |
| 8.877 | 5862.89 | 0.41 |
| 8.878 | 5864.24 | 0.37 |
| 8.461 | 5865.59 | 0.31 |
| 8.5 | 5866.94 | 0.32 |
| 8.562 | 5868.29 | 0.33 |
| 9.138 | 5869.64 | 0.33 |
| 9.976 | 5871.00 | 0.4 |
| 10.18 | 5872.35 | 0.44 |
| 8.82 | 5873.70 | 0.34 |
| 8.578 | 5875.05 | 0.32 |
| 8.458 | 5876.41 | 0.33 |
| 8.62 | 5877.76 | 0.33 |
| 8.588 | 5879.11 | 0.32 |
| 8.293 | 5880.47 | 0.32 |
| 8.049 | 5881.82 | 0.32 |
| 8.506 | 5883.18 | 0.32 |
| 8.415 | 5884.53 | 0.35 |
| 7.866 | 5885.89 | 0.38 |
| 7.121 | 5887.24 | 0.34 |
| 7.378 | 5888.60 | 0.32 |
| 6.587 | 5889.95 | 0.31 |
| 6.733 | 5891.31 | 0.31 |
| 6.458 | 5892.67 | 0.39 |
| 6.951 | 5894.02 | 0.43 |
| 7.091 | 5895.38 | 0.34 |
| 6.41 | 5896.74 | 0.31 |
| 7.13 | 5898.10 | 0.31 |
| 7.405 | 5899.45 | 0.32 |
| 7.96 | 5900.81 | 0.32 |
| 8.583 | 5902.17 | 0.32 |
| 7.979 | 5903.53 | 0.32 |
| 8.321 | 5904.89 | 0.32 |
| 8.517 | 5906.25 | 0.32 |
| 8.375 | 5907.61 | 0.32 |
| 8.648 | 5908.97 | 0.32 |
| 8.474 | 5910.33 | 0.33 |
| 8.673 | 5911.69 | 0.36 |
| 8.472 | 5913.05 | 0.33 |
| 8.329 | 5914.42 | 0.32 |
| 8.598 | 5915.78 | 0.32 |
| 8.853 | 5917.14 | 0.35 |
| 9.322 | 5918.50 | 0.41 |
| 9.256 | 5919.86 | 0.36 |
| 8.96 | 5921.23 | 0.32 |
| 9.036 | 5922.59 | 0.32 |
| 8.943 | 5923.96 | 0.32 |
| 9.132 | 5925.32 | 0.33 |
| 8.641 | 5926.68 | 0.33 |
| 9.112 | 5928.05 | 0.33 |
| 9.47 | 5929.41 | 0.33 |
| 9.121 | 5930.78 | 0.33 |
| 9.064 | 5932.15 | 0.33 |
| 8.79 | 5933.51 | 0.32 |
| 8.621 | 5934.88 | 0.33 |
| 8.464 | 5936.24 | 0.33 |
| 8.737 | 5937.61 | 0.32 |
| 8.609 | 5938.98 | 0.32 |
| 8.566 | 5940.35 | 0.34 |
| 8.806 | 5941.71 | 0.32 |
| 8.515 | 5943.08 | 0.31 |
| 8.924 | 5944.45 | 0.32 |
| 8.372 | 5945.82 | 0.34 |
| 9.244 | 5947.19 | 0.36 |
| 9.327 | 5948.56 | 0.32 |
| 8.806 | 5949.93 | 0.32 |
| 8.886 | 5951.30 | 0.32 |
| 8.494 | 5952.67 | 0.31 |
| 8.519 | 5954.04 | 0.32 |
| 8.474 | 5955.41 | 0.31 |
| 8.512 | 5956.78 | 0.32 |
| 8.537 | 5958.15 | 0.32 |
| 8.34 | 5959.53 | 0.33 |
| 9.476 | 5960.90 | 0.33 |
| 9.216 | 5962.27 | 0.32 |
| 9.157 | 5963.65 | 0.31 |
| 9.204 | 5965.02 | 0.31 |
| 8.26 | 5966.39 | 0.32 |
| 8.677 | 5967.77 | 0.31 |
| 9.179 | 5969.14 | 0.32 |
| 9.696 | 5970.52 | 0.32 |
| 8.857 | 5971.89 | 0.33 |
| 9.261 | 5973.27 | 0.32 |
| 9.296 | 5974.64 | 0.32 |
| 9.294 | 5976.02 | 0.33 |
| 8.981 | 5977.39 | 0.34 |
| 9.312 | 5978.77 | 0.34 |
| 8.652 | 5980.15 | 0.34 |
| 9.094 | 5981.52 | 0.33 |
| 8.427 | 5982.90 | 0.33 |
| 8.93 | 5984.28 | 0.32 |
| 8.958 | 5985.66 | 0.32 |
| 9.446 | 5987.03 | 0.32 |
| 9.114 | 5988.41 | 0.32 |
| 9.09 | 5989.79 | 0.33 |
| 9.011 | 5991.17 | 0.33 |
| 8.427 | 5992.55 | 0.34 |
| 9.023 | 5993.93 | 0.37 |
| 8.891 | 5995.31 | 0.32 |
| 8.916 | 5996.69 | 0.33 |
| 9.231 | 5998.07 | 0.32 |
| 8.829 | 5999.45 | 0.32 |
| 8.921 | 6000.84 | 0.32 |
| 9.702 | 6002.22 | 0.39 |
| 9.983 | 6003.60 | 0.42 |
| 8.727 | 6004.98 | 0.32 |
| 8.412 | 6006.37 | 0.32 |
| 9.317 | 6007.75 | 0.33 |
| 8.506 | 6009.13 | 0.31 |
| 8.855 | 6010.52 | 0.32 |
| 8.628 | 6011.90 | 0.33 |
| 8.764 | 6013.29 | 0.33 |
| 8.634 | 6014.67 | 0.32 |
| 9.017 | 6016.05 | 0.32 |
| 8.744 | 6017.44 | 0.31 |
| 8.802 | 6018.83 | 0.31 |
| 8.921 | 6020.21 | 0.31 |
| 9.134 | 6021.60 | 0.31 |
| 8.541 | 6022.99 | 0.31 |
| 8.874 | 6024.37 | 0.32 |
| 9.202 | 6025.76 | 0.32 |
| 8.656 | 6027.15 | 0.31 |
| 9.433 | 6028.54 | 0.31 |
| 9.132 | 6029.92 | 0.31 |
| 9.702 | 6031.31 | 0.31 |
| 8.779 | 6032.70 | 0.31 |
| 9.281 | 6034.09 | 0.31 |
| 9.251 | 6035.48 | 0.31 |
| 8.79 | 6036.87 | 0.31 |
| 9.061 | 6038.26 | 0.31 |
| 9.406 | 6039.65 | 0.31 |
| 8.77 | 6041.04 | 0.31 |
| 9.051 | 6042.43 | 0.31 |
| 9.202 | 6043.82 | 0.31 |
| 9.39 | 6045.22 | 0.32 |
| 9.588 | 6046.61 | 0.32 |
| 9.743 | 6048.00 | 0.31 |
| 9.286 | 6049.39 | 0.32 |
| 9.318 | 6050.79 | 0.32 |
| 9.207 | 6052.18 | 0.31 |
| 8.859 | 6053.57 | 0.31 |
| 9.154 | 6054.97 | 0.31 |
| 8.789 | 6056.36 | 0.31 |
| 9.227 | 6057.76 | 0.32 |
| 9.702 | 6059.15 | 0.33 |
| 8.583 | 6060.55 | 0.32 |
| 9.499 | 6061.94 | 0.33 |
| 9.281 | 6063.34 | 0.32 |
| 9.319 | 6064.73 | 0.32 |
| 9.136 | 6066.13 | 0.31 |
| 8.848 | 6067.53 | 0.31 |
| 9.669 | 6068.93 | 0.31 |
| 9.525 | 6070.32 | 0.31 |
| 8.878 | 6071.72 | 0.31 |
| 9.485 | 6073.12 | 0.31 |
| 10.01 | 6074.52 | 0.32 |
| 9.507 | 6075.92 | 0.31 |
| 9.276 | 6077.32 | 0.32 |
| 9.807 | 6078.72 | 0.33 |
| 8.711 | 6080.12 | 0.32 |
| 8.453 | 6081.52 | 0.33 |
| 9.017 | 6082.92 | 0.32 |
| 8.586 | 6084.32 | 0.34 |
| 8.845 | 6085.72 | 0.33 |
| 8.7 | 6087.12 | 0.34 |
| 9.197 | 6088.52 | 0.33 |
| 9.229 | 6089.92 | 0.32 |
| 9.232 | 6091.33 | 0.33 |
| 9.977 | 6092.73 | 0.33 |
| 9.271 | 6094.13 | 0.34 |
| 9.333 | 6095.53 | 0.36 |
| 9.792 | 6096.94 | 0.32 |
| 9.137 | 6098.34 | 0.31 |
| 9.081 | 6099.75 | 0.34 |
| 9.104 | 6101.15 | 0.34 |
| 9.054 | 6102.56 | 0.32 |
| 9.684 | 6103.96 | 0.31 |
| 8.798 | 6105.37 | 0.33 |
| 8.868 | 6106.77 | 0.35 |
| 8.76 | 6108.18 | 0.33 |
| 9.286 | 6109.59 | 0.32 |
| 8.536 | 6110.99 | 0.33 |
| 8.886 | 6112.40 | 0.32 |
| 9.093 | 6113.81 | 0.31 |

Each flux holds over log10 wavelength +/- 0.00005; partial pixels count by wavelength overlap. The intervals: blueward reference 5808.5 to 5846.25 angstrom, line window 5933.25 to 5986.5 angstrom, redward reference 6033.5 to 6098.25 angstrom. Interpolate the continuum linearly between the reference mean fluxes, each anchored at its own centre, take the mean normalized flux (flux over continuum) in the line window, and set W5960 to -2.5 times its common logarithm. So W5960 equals 0.04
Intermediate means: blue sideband 9.22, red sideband 9.22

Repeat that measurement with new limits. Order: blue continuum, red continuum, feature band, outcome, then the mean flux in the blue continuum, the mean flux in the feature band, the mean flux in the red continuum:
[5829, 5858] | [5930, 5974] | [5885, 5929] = 0.11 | 9.1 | 8.12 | 8.84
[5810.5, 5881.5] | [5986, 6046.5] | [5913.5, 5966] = 0.02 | 9.08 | 8.85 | 9.02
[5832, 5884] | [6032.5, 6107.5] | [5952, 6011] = 0.02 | 8.96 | 8.96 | 9.2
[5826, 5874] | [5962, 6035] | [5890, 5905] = 0.23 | 9.09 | 7.3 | 9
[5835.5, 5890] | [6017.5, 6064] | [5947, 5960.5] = 0.03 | 8.81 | 8.71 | 9.13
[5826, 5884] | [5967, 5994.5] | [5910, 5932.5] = 0.01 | 8.98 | 8.91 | 9.03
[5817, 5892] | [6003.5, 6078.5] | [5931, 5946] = 0.03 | 8.85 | 8.7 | 9.12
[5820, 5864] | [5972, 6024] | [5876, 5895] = 0.18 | 9.14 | 7.7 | 8.97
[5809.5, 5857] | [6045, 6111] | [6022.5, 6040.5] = 0.01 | 9.19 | 9.09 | 9.21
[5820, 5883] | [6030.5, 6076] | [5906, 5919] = 0.06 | 9.03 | 8.62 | 9.25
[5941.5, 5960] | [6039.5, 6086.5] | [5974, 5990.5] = -0.03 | 8.69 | 9.05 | 9.21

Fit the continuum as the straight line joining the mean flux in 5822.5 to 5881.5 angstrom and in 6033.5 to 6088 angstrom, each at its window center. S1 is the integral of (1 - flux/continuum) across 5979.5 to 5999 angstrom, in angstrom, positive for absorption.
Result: 0.4 angstrom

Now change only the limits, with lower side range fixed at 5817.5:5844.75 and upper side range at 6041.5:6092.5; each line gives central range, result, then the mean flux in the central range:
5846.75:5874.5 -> 0.65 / 9.01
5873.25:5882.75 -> 0.77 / 8.47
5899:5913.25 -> 1.40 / 8.32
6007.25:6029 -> 0.82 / 8.87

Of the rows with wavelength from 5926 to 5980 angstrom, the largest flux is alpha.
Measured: 9.696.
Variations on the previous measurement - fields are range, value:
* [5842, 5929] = 10.18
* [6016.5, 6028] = 9.202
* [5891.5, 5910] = 8.648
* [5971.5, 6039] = 9.983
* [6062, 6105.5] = 10.01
